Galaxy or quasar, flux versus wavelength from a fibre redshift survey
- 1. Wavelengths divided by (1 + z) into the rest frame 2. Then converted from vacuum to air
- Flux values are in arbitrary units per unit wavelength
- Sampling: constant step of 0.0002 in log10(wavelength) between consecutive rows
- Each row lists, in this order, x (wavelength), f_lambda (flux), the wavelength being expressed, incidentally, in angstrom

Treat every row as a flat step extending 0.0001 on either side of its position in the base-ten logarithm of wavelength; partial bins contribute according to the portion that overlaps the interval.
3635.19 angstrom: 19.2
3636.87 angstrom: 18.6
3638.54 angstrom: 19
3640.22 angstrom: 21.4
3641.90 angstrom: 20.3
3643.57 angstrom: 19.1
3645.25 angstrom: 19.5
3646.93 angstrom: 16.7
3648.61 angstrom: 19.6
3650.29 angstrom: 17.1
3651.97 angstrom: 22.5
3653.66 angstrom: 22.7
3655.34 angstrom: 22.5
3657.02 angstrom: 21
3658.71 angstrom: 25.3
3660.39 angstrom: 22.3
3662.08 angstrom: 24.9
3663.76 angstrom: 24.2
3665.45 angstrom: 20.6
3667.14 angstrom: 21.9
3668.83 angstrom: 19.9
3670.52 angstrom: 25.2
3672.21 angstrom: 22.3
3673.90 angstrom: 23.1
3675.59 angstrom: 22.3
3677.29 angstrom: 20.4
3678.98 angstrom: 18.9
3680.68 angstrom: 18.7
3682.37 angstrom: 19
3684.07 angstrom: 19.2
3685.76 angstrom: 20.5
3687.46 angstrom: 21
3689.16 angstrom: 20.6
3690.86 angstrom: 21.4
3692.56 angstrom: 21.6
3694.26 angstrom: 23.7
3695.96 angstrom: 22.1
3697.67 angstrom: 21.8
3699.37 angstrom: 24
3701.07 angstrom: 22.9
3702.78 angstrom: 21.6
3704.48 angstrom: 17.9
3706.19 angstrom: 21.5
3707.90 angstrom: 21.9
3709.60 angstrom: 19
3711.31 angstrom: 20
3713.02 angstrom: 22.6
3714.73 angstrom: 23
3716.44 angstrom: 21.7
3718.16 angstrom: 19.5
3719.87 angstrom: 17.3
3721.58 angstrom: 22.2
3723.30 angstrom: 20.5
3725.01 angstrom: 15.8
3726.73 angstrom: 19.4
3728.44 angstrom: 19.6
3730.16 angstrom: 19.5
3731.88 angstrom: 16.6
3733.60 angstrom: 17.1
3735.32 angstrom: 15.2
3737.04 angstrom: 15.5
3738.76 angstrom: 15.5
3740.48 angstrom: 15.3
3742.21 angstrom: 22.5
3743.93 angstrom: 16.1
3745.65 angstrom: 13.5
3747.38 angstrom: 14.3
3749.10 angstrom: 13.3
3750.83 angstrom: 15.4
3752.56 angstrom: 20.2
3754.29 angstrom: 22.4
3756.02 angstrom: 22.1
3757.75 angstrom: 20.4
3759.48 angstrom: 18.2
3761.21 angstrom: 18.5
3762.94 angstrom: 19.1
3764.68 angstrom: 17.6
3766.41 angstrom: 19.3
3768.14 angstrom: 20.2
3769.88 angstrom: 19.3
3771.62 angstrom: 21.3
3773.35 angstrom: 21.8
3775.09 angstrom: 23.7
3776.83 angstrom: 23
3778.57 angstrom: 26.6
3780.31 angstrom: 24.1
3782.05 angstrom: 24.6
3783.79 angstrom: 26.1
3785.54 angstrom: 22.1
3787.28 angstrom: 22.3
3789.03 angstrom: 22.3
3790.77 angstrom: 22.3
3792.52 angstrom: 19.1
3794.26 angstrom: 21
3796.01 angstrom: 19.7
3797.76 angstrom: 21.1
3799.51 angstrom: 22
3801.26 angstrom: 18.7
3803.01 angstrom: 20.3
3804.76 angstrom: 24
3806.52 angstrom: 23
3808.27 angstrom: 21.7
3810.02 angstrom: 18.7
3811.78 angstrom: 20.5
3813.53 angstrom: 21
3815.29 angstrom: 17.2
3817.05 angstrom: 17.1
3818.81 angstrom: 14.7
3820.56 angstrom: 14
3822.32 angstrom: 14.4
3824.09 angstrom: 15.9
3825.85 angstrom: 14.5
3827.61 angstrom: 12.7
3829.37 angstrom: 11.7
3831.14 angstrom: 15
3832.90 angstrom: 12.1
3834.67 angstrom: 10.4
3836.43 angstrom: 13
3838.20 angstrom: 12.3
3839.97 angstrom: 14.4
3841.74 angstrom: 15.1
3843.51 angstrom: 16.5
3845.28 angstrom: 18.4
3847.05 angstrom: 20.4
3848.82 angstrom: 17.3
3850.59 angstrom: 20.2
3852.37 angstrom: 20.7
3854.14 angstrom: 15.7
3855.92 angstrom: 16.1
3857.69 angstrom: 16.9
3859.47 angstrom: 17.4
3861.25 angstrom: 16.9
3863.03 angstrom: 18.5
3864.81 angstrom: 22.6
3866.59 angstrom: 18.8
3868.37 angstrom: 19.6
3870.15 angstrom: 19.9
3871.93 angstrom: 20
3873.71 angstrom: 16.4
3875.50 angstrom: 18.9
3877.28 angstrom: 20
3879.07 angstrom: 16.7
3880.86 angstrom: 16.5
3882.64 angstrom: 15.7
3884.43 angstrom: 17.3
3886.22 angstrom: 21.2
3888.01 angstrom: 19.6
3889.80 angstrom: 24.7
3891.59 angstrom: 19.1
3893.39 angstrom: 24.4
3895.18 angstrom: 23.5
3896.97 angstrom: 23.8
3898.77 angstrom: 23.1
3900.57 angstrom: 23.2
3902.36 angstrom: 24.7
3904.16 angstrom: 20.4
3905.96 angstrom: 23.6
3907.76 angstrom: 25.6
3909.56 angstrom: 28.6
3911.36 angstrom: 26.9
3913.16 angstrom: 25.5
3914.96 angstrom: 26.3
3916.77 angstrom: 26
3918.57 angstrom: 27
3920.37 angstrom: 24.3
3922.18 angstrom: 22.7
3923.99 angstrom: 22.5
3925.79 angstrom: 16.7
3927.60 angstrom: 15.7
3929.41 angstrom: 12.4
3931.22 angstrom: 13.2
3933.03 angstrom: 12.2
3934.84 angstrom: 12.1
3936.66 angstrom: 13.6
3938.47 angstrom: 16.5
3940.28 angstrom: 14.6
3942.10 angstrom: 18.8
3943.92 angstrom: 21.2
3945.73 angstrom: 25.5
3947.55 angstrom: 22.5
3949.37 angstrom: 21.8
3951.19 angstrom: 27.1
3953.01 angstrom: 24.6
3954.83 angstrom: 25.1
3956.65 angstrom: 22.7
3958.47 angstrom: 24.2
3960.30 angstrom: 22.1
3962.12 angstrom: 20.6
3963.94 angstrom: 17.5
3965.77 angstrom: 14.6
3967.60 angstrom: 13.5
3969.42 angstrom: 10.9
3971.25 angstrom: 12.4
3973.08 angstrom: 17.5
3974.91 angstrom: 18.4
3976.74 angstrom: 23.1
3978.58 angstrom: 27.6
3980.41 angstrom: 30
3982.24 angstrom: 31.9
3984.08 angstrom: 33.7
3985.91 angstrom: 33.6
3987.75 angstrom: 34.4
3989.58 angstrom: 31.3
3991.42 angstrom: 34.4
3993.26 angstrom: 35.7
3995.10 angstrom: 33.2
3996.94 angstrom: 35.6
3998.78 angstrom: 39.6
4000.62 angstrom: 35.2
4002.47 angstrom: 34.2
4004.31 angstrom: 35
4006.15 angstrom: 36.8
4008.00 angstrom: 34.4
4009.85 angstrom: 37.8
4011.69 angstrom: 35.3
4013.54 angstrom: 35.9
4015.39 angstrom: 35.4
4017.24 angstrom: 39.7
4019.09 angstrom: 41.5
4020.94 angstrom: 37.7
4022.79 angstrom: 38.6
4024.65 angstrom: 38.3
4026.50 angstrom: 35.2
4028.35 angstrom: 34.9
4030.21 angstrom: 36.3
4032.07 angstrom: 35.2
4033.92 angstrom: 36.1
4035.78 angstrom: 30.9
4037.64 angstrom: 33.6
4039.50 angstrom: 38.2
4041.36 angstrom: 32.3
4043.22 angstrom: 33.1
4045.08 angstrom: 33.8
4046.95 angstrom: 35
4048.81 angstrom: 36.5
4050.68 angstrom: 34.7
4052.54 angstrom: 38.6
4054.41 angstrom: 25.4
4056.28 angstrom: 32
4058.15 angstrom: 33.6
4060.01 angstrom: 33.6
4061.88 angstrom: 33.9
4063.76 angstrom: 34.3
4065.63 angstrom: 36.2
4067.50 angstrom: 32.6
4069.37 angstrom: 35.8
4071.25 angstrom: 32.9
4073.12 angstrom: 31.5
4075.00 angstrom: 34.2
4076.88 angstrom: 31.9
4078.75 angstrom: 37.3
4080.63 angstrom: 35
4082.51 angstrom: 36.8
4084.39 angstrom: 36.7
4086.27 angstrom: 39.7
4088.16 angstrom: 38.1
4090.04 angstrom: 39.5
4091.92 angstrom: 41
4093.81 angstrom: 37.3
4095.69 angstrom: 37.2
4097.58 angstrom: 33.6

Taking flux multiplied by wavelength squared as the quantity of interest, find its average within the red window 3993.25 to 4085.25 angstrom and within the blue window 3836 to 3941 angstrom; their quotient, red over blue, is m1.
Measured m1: 1.9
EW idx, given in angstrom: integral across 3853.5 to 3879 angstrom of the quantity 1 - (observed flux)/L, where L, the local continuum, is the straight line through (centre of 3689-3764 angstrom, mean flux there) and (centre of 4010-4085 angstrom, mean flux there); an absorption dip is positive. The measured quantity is 7.6 angstrom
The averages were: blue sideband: 19.3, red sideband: 35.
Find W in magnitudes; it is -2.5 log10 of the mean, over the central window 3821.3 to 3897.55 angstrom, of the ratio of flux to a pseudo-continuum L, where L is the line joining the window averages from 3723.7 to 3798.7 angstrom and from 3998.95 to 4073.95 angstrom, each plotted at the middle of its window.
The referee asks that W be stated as 0.40 mag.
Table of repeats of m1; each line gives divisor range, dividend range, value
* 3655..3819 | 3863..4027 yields 1.36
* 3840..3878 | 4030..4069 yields 2.05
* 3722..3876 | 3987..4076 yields 2.13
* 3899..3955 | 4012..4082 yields 1.74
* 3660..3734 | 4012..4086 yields 2.01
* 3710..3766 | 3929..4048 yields 1.76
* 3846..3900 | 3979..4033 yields 1.95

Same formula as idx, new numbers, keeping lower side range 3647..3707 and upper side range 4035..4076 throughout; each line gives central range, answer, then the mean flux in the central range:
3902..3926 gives 3.80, 24.6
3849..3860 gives 3.81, 17.8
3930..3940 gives 5.46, 13.6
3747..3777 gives 5.95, 19.5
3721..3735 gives 2.72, 18.6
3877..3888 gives 4.00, 17.9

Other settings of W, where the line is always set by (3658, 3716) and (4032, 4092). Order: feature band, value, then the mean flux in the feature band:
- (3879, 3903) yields 0.339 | 21.1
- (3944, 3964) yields 0.312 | 23.2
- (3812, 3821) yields 0.453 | 17.2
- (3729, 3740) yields 0.367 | 16.6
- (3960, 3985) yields 0.448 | 21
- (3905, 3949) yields 0.407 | 20.6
